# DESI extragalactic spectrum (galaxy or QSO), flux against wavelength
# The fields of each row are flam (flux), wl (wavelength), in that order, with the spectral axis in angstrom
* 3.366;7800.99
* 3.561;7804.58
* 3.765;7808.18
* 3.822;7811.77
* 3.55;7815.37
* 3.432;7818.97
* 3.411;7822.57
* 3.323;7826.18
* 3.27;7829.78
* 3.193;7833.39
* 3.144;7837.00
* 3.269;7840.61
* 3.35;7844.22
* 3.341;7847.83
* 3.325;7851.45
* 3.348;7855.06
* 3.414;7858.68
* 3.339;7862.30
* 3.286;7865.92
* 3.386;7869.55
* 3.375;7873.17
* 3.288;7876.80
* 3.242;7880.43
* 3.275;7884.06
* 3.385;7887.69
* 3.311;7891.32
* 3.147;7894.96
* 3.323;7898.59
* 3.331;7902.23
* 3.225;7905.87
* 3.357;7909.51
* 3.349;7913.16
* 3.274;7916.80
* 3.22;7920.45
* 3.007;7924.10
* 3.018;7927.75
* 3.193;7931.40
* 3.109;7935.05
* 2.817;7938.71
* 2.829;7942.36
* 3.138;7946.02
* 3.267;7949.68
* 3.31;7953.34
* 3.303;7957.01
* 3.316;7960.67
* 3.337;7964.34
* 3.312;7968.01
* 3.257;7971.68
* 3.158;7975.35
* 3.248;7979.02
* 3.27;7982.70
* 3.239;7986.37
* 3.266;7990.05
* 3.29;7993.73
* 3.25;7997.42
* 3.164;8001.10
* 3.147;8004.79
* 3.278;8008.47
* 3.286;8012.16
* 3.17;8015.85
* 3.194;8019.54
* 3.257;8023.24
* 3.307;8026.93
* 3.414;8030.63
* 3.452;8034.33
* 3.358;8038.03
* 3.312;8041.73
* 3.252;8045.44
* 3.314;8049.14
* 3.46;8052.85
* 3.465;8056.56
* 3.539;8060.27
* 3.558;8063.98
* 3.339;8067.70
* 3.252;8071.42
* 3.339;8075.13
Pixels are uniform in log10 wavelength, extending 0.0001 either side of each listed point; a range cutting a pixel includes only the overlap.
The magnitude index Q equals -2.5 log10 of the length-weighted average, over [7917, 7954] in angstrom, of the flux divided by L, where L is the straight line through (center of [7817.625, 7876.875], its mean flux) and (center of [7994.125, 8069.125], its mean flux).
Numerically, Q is 0.08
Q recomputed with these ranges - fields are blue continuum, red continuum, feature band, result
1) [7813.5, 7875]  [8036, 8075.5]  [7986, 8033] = 0.04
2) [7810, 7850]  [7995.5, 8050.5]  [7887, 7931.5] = 0.03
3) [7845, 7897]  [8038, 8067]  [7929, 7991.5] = 0.06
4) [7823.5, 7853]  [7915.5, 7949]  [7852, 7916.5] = -0.05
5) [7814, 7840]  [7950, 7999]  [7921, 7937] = 0.07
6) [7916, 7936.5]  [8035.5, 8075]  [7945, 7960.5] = -0.03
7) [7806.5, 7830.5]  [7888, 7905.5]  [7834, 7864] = 0.04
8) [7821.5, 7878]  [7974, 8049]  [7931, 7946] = 0.10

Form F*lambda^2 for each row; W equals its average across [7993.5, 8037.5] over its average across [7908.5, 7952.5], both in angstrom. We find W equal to 1.1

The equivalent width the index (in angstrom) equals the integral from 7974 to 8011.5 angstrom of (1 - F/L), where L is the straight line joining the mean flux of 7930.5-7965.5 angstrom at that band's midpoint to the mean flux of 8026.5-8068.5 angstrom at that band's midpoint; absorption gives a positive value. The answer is 0.39 angstrom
